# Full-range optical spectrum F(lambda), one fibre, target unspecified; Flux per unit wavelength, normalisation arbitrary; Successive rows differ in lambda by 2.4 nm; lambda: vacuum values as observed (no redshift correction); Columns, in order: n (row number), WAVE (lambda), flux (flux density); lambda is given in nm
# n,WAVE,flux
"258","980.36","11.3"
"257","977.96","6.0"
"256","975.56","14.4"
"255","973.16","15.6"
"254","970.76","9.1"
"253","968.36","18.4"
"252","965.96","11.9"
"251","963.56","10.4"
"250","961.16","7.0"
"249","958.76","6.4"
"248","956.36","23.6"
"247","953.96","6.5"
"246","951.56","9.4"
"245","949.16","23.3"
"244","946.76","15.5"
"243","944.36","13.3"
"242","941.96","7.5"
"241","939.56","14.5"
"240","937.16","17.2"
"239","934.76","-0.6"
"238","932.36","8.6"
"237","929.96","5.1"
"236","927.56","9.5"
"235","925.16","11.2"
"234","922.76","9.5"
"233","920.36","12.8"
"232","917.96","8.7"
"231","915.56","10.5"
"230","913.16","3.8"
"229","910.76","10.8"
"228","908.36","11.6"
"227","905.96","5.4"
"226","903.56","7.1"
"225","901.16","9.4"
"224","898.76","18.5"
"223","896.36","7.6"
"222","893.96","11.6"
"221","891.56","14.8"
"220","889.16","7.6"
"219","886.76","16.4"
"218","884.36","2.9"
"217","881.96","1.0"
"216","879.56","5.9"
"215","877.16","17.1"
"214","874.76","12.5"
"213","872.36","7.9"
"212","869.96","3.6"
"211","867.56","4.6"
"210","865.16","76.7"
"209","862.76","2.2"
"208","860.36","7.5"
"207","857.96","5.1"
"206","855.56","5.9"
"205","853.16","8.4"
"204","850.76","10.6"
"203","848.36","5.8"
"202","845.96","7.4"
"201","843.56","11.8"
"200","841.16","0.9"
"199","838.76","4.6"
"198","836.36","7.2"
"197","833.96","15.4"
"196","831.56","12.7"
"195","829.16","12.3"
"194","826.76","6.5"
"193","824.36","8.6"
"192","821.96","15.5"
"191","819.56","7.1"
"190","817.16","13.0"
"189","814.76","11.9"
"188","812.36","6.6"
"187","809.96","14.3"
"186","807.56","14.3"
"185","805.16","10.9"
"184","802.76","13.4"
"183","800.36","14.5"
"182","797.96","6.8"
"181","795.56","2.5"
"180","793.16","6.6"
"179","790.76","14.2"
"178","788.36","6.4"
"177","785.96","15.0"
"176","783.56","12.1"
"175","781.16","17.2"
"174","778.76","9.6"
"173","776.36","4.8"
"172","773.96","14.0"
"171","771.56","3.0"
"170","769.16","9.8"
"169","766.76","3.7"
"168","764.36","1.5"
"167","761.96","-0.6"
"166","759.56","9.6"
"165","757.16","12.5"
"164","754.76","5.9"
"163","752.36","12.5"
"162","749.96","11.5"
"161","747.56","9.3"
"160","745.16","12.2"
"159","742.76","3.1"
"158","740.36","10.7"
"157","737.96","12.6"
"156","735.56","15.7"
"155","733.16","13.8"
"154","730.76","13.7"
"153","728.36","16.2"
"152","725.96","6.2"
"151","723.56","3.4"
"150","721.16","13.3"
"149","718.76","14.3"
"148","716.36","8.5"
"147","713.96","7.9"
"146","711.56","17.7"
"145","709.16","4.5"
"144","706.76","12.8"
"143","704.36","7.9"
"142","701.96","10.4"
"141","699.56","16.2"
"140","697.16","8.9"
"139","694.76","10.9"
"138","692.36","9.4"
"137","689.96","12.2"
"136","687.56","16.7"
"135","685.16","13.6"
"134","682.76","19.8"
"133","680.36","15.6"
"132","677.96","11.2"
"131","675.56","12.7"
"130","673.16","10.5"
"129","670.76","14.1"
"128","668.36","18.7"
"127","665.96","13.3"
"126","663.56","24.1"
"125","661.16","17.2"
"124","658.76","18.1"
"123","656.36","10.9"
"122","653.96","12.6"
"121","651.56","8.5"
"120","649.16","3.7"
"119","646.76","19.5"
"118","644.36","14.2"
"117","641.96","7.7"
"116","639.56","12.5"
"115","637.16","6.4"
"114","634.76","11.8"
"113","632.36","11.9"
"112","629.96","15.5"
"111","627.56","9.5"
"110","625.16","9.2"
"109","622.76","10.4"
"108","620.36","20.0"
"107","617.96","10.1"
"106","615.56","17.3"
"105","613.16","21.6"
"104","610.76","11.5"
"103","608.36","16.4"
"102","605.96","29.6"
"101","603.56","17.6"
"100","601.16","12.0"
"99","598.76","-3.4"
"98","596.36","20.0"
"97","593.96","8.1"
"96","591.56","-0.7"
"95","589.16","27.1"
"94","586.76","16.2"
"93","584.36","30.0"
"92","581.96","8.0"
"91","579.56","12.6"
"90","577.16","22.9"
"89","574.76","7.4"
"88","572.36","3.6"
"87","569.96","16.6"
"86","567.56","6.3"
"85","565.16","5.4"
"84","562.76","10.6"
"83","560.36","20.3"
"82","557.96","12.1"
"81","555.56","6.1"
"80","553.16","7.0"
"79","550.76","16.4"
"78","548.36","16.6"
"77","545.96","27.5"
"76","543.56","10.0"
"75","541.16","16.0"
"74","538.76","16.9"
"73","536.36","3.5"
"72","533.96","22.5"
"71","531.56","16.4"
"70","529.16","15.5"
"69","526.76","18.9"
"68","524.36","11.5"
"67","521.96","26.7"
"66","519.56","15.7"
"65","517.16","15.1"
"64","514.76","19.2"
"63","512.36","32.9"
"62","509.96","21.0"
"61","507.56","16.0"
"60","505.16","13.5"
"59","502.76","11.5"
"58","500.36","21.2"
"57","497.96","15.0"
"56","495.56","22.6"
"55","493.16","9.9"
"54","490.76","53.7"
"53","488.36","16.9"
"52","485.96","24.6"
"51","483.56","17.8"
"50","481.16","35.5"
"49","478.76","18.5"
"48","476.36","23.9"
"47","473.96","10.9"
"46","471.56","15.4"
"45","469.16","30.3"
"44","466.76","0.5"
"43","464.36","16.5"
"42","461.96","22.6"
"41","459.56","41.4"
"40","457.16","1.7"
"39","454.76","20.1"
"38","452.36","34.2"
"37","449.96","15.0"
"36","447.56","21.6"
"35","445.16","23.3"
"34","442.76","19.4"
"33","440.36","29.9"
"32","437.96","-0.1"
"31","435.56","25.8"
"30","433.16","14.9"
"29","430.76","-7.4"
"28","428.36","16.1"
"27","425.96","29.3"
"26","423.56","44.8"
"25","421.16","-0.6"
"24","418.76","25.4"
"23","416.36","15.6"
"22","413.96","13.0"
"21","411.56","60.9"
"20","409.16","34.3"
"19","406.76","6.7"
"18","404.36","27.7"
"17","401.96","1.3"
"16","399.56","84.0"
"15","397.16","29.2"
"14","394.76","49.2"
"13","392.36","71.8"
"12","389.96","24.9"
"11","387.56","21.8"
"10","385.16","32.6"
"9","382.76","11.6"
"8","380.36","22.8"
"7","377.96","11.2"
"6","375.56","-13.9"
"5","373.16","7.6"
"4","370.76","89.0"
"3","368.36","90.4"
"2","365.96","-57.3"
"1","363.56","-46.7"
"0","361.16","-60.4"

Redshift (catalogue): 1.321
